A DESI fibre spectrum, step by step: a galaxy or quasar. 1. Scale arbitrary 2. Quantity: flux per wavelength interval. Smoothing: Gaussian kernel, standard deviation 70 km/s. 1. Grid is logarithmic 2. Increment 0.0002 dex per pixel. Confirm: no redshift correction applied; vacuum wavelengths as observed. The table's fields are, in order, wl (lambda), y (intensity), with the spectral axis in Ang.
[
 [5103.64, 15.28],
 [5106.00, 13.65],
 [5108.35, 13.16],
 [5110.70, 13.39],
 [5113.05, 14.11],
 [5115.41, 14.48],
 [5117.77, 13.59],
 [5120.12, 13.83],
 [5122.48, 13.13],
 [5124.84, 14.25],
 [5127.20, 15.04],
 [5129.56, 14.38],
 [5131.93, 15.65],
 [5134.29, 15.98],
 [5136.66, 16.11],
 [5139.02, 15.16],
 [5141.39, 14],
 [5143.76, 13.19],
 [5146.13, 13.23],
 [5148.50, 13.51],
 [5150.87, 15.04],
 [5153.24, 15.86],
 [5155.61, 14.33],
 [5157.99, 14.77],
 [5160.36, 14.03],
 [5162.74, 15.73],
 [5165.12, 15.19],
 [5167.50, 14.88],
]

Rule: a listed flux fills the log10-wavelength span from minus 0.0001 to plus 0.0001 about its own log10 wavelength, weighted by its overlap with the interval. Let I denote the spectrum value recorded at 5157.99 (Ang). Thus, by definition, 14.77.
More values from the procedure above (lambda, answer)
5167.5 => 14.88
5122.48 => 13.13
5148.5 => 13.51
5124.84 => 14.25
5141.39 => 14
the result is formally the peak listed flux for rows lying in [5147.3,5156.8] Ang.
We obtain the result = 15.86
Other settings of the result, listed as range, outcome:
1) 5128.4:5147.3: 16.11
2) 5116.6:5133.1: 15.65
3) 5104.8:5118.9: 14.48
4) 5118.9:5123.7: 13.83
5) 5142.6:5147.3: 13.23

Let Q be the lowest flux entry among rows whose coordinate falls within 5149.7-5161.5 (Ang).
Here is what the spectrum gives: 14.03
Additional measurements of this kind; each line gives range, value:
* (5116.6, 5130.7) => 13.13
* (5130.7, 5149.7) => 13.19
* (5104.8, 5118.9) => 13.16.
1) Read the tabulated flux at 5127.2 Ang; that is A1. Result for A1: 15.04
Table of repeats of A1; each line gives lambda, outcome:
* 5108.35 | 13.16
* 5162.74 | 15.73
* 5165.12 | 15.19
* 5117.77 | 13.59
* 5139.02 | 15.16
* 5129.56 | 14.38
